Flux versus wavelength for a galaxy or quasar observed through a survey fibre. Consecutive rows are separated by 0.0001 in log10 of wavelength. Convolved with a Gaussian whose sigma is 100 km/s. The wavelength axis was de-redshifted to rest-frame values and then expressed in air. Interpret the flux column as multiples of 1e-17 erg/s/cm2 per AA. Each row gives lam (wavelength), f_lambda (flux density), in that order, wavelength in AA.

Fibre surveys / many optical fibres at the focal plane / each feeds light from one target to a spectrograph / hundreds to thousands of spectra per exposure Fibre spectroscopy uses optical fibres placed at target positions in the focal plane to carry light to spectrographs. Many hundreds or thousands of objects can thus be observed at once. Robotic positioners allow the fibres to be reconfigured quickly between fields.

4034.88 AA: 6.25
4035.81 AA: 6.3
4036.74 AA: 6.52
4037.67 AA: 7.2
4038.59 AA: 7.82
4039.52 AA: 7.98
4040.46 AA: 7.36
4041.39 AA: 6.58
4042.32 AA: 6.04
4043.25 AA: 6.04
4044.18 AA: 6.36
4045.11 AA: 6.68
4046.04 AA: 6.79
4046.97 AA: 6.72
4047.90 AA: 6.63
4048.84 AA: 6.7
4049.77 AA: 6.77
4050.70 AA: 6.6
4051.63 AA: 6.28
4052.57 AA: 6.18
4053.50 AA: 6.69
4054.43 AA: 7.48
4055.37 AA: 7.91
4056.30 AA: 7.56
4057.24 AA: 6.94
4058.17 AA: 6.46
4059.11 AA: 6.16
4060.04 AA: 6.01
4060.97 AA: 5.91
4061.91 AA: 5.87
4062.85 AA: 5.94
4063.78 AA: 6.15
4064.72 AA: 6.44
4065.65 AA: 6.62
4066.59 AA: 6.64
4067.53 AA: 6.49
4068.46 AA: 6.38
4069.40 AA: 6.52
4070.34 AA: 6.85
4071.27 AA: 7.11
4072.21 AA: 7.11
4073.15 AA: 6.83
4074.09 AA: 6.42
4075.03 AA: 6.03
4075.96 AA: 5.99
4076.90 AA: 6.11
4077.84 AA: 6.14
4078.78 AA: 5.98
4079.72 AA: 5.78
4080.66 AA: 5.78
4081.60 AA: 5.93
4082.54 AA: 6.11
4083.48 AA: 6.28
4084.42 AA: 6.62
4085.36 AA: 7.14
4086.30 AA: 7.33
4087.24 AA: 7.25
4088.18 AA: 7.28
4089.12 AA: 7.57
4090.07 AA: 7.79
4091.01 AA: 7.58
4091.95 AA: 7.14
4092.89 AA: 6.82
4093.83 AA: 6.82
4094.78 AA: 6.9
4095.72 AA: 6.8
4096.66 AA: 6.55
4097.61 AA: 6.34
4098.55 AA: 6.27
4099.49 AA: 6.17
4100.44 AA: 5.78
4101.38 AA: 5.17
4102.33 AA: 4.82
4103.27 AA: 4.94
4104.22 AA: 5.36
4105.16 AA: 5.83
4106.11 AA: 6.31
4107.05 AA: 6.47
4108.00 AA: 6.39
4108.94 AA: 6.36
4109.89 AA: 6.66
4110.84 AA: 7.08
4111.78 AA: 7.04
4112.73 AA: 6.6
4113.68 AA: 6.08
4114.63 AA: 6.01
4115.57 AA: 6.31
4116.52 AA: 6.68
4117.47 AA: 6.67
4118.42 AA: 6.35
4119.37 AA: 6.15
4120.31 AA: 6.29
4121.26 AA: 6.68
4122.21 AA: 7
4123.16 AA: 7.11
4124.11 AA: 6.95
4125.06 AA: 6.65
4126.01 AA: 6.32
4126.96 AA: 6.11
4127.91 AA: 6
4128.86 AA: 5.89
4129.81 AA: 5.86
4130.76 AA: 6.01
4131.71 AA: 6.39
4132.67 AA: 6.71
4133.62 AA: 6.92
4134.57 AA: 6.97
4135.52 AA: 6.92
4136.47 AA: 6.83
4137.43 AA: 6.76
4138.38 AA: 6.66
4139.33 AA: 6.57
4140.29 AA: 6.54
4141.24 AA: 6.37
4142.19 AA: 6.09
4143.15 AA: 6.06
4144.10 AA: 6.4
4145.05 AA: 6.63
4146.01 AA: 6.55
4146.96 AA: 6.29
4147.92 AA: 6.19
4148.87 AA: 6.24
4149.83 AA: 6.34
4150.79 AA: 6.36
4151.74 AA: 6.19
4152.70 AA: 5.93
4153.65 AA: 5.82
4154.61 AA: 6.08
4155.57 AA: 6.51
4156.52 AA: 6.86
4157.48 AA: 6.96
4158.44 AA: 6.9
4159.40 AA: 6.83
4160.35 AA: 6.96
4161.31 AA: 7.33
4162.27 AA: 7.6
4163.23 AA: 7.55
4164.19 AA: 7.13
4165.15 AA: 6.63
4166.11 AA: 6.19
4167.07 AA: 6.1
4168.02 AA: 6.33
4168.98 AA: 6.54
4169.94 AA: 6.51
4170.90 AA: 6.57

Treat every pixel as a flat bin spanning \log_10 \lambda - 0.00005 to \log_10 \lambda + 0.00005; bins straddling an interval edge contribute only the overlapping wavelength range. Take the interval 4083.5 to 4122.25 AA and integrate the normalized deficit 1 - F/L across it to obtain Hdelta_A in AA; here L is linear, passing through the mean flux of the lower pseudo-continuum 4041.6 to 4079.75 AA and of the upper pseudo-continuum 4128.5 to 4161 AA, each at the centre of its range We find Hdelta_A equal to -0.2 AA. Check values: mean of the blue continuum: 6.5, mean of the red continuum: 6.47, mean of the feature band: 6.51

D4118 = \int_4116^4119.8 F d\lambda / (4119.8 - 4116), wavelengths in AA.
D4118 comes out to 6.45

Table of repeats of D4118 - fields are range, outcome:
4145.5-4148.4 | 6.34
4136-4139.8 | 6.7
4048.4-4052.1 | 6.59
